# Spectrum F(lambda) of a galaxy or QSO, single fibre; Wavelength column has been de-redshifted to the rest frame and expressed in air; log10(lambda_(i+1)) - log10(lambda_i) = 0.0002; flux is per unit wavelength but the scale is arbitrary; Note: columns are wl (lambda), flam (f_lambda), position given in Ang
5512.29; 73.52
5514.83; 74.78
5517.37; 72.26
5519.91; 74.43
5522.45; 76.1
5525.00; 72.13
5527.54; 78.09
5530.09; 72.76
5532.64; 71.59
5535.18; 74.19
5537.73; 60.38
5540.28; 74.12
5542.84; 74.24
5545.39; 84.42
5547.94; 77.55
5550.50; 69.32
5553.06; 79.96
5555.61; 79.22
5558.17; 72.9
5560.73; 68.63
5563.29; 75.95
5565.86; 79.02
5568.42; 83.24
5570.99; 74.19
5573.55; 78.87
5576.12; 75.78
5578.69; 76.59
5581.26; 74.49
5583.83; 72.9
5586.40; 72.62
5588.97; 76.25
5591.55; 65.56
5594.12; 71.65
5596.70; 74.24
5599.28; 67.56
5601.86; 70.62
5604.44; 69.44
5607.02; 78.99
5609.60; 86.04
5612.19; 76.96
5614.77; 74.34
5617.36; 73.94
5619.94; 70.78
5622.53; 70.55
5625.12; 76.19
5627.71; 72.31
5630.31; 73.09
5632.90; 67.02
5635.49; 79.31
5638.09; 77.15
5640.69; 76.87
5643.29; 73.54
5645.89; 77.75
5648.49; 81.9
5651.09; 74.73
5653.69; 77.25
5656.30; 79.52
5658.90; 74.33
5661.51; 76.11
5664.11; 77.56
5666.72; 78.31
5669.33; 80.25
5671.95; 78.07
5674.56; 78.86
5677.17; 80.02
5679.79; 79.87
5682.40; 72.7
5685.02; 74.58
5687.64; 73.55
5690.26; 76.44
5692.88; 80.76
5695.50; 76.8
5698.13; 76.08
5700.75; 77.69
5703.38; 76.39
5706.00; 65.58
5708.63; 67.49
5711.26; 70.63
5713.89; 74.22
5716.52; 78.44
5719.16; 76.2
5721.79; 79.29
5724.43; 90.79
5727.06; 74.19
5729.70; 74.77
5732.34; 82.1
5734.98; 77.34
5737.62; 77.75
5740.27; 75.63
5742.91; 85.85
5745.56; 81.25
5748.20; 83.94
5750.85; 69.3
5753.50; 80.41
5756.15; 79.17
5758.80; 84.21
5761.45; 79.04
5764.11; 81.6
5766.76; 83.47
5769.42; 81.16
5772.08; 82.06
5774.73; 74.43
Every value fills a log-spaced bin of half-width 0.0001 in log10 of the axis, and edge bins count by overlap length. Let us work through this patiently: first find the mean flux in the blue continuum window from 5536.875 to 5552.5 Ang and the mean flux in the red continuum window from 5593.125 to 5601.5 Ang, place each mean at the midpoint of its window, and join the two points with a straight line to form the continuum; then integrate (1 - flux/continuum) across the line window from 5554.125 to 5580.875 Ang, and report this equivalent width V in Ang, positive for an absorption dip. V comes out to -1.37 Ang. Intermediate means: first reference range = 74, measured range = 76.4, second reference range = 71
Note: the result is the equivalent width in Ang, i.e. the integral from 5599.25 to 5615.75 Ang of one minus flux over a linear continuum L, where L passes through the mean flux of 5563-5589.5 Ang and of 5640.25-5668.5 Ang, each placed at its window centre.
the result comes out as 0.3 Ang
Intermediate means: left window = 76.4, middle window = 75.4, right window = 77.2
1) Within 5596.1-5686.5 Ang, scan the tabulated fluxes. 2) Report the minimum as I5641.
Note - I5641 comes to 67.02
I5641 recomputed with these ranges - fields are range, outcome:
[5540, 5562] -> 68.63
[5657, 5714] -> 65.58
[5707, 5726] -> 67.49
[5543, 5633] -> 65.56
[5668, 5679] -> 78.07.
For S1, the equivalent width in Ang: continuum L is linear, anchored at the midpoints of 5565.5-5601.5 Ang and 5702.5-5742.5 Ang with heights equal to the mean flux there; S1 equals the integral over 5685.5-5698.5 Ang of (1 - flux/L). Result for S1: -0.1 Ang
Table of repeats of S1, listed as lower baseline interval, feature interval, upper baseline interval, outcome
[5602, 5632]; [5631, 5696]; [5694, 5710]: -2.6 Ang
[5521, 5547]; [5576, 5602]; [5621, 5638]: 0.4 Ang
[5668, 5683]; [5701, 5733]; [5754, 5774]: 1.6 Ang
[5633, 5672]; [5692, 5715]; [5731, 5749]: 1.5 Ang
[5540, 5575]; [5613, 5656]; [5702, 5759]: 1.1 Ang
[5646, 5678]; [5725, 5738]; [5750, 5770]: 0.2 Ang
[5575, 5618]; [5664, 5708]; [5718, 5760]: 0.5 Ang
